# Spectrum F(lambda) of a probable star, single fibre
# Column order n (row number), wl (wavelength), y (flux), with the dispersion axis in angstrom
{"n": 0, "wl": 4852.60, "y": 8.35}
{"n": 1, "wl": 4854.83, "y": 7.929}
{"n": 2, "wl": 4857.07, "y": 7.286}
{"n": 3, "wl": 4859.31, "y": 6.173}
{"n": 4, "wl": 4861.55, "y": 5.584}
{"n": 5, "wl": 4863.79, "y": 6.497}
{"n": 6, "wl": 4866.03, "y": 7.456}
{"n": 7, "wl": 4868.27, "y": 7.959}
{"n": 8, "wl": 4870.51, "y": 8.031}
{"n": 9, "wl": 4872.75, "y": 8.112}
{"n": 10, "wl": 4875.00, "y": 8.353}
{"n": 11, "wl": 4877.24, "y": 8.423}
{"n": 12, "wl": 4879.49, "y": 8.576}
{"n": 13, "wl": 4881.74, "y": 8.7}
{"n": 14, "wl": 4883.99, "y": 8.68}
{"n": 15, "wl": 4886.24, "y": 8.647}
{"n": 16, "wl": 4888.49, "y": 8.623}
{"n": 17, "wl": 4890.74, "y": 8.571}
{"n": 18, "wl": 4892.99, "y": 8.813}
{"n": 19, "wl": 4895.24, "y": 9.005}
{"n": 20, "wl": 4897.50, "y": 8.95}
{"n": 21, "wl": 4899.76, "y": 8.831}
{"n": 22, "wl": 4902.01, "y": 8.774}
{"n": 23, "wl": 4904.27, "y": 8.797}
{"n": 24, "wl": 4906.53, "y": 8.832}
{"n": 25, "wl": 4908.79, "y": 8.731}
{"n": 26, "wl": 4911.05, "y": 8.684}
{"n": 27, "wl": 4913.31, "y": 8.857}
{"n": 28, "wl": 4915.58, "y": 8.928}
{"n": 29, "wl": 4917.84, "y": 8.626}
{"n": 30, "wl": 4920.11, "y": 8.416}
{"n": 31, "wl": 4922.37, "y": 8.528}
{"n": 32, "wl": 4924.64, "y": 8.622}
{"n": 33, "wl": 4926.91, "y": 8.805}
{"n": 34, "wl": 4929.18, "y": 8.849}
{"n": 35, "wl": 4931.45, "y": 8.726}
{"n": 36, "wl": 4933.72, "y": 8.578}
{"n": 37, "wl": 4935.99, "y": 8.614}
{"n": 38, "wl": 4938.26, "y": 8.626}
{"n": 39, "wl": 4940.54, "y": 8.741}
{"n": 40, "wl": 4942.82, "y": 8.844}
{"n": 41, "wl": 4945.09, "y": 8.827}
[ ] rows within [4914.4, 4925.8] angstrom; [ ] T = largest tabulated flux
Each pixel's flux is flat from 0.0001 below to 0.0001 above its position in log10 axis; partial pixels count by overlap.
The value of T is 8.928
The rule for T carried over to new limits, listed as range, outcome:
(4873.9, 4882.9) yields 8.7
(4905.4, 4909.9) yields 8.832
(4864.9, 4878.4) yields 8.423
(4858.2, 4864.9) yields 6.497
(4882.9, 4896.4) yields 9.005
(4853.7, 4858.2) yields 7.929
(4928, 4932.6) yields 8.849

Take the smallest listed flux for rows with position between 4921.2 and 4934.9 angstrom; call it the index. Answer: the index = 8.528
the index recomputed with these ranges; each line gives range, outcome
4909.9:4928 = 8.416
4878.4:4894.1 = 8.571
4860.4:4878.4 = 5.584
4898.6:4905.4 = 8.774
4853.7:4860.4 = 6.173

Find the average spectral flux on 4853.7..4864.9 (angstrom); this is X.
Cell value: 6.69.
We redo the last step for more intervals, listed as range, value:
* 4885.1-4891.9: 8.62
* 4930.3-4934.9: 8.66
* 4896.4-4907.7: 8.84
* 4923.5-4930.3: 8.75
